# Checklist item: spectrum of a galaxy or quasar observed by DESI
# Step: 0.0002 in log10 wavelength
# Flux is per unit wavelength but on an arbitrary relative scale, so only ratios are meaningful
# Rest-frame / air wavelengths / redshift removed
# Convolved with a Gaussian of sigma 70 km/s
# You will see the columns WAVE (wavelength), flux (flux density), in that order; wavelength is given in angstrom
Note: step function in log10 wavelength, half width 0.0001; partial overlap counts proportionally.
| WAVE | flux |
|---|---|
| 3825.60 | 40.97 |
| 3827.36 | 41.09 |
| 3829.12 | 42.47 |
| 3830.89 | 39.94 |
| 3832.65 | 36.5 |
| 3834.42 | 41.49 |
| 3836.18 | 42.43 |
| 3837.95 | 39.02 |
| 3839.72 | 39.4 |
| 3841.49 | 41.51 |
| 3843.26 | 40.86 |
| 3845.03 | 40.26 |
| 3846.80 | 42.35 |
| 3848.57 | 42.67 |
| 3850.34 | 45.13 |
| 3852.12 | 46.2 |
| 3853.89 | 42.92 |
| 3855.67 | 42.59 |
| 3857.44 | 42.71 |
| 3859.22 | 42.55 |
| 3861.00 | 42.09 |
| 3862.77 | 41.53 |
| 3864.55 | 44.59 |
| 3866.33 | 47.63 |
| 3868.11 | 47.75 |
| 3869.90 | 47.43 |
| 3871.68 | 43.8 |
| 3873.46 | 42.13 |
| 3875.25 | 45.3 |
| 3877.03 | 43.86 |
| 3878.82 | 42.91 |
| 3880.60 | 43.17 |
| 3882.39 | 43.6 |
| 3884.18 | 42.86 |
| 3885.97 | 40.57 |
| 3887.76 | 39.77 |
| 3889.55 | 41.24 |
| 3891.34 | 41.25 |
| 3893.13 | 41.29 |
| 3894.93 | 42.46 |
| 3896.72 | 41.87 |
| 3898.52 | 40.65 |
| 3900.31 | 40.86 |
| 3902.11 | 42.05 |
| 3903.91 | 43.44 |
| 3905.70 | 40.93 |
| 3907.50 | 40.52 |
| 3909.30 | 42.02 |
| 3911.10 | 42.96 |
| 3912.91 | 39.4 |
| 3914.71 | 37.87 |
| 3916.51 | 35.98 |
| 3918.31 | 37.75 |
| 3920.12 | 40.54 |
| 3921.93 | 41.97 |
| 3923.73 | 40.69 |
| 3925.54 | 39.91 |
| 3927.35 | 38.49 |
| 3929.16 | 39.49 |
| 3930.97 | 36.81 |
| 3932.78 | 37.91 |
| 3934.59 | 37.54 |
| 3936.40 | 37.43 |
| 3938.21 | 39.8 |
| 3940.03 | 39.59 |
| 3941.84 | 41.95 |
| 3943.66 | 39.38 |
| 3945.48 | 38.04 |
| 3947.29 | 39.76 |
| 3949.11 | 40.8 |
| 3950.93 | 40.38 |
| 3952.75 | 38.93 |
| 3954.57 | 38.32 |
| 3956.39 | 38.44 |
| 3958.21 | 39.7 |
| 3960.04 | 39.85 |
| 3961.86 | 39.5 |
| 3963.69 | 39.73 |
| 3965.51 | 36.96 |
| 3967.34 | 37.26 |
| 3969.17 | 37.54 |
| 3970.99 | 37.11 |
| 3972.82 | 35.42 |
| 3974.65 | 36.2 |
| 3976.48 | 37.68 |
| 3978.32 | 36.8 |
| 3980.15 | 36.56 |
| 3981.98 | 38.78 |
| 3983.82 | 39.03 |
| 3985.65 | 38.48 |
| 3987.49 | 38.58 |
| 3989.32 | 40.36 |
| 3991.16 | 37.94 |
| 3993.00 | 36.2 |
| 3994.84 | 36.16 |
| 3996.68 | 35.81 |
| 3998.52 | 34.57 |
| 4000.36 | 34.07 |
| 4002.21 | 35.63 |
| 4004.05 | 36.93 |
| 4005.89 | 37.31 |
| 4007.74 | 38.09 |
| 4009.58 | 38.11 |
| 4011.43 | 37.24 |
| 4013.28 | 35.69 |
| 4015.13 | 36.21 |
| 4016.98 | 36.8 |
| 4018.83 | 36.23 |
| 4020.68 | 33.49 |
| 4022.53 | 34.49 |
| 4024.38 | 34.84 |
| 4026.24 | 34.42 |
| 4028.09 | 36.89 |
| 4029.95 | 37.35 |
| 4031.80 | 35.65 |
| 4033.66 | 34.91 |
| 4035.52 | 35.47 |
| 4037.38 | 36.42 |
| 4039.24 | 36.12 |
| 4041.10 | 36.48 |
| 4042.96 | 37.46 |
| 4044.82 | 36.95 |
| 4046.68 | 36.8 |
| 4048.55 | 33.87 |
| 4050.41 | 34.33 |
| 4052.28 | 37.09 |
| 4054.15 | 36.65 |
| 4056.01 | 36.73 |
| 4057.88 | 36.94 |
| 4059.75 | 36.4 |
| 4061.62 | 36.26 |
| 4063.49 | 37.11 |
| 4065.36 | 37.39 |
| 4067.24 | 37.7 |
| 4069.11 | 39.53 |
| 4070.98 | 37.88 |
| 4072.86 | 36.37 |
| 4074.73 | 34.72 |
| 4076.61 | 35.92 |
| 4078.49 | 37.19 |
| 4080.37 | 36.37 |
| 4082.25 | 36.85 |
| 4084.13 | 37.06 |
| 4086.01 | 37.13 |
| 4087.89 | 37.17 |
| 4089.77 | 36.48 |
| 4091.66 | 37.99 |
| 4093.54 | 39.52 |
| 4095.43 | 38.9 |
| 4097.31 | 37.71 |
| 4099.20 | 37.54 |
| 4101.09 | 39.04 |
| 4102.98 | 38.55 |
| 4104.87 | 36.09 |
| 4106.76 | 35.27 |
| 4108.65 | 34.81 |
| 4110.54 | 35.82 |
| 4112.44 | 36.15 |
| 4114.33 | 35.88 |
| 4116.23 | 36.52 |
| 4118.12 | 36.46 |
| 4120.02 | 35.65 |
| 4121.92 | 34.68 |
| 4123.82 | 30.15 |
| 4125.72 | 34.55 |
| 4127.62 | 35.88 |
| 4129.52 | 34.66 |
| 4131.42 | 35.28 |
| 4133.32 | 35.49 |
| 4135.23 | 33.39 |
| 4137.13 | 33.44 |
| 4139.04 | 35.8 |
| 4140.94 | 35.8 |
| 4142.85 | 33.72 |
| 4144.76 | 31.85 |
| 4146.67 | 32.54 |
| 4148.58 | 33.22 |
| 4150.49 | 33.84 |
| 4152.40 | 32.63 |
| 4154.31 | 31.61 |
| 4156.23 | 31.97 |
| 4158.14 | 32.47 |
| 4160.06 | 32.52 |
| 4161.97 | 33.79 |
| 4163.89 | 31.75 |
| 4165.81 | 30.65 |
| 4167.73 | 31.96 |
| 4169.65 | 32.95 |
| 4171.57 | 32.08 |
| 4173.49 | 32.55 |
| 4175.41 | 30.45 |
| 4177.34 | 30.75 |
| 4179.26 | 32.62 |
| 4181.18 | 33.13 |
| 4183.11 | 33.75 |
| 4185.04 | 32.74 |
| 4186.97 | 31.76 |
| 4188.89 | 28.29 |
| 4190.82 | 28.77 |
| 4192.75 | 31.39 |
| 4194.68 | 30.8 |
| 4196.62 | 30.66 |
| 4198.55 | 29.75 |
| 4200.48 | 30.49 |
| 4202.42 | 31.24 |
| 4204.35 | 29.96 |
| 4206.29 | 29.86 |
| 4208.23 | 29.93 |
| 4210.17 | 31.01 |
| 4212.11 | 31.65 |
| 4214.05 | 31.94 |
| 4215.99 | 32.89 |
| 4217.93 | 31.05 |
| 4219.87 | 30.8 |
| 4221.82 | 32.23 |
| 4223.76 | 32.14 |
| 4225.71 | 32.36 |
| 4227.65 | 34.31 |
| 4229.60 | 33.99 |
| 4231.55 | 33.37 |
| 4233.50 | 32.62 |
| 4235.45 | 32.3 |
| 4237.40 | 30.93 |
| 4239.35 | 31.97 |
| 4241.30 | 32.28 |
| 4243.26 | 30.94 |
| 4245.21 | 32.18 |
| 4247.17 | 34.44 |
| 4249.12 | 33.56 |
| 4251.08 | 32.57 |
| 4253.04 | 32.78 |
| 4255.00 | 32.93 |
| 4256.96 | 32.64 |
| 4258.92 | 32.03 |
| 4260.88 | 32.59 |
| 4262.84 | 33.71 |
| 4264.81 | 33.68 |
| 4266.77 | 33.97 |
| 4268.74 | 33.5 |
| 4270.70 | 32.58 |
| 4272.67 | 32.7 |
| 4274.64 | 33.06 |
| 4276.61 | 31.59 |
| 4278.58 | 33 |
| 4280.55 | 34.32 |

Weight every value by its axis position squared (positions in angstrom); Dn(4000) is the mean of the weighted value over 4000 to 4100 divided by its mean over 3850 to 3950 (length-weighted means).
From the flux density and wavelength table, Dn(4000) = 0.95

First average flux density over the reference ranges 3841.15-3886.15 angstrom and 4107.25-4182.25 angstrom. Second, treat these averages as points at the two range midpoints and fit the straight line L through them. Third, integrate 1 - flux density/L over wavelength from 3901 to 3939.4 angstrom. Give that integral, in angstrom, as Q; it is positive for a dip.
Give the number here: 1.7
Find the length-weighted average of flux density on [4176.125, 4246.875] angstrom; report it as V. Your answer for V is 31.6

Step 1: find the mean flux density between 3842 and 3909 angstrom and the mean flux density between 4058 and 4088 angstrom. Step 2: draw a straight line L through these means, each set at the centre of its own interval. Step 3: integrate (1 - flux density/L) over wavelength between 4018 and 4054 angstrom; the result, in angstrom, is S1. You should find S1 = 2.14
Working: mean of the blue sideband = 42.8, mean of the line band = 35.8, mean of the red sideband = 36.9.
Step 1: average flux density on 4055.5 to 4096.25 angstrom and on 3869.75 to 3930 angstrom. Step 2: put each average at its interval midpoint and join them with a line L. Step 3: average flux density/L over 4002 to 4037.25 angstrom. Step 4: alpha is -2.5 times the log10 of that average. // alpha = 0.07 mag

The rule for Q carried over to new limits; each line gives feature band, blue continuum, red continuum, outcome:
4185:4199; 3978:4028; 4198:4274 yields 1.12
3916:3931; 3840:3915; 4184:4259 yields 0.67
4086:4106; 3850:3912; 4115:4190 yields -1.51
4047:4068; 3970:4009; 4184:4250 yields -0.58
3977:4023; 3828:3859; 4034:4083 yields 1.39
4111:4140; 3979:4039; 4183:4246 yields -1.10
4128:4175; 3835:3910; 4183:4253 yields 0.87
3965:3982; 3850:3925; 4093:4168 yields 1.13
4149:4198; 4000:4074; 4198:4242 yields 1.60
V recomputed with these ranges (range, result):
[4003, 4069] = 36.4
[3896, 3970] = 39.6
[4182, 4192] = 31.1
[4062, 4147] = 36.1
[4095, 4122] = 36.6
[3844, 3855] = 43.2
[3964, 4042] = 36.6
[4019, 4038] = 35.4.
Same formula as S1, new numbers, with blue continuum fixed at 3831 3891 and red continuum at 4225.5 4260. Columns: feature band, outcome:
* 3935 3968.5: 0.92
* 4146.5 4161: 1.00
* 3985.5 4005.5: 1.23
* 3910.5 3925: 0.56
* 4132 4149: 0.67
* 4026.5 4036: 0.56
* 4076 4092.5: -0.04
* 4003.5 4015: 0.48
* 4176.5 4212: 3.14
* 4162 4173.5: 0.85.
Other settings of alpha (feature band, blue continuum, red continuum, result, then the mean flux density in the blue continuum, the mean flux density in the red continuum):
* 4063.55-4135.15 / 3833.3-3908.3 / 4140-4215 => -0.06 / 42.5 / 31.8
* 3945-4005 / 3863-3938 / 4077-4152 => 0.05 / 41.4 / 35.7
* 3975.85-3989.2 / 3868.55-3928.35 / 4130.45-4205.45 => 0.01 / 41.5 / 32.2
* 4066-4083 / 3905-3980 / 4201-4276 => -0.03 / 38.9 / 32.3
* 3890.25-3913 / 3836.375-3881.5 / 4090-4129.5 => 0.01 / 43.2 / 36.3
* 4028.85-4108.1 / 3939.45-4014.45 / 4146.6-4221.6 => -0.05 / 37.9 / 31.6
